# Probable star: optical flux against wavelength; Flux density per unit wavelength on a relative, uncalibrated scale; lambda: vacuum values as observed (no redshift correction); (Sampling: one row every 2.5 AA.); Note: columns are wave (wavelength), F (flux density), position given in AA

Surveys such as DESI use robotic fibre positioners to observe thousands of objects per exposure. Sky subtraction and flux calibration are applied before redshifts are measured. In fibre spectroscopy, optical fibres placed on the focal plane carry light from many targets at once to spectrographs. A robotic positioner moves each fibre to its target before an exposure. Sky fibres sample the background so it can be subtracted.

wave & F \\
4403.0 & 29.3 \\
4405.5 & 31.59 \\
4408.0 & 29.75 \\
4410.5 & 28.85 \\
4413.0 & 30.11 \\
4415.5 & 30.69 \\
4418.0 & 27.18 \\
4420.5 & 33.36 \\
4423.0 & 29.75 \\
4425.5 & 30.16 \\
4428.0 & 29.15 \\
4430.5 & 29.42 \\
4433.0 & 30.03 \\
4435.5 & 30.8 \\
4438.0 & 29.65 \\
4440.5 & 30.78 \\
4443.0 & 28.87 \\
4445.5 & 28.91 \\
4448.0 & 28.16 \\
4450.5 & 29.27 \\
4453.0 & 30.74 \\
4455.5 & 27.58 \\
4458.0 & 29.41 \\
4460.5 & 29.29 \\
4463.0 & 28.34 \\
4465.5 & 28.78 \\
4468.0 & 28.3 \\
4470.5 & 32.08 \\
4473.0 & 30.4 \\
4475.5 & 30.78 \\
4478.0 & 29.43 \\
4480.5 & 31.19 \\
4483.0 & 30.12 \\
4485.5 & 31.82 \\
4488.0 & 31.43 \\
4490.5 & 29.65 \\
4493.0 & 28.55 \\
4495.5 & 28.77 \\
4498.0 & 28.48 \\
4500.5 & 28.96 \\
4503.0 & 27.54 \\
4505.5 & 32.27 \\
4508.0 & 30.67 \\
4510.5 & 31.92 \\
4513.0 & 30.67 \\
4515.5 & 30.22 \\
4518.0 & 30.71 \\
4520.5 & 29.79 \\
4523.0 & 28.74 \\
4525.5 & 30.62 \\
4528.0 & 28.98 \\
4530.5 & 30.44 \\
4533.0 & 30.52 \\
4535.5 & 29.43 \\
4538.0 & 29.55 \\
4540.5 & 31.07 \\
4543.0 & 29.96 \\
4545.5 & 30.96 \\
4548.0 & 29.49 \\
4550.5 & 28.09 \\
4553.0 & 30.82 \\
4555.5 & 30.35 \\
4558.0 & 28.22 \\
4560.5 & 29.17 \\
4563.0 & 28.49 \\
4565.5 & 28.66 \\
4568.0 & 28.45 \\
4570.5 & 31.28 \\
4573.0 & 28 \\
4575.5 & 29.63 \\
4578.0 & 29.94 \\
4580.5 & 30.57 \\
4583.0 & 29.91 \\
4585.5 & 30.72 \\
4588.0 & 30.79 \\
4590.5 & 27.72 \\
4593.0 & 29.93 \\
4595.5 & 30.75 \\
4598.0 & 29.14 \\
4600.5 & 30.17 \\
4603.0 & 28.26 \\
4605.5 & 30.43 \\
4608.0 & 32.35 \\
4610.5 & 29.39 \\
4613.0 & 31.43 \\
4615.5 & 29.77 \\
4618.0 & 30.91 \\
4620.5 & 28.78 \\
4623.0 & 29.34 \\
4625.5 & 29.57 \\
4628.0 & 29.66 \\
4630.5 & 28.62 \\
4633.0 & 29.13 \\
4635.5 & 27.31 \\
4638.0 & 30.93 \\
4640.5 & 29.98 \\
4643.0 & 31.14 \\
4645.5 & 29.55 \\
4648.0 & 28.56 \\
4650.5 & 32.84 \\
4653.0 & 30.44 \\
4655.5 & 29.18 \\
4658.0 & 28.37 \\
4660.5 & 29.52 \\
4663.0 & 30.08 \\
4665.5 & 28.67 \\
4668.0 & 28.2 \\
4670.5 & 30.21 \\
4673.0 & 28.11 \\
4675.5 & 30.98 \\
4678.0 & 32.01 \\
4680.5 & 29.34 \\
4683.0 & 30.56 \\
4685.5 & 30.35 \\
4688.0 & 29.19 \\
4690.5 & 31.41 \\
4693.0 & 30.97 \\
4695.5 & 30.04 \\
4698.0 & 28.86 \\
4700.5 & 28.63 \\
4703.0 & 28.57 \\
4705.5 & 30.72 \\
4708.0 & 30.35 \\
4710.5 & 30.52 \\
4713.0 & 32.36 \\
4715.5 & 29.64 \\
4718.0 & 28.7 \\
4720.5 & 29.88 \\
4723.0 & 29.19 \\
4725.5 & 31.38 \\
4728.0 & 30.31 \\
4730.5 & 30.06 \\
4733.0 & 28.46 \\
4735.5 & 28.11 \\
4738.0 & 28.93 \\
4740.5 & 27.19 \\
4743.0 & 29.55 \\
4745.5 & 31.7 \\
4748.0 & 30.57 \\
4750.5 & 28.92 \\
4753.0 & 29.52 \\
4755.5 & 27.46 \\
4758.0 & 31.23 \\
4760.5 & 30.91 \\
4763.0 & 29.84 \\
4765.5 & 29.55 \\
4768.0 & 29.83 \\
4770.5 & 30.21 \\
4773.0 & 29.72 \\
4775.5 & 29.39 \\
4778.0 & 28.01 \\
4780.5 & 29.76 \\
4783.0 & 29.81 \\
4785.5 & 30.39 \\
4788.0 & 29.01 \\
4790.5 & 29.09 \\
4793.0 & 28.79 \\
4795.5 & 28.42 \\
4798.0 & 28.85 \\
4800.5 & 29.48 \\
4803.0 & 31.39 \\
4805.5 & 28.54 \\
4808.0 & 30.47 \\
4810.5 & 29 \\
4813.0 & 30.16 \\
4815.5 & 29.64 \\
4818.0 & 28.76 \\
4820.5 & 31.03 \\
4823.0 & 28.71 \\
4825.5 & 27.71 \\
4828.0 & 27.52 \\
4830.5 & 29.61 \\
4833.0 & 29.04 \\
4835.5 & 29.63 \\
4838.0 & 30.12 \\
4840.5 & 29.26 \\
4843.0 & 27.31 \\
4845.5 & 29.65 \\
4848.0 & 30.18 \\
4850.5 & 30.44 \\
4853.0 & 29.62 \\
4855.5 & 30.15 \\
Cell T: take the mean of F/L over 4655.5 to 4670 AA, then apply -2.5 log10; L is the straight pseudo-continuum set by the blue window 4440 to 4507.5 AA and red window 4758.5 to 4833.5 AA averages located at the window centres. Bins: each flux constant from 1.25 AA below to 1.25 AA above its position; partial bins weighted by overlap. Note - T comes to 0.02 mag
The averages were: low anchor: 29.6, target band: 29.1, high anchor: 29.4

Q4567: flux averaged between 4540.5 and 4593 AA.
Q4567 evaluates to 29.6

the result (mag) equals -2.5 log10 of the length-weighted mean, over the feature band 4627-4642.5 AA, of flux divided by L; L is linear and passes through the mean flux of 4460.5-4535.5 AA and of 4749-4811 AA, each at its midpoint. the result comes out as 0.015 mag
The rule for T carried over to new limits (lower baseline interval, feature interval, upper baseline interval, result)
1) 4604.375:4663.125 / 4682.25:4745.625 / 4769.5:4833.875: -0.01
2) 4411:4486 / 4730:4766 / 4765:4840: 0.00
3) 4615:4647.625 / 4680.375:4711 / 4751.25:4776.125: -0.01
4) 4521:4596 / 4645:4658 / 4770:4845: -0.02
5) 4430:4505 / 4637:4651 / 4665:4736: -0.02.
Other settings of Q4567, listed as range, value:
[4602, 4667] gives 29.8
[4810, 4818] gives 29.5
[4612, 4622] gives 30.2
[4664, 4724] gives 29.9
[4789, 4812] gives 29.3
